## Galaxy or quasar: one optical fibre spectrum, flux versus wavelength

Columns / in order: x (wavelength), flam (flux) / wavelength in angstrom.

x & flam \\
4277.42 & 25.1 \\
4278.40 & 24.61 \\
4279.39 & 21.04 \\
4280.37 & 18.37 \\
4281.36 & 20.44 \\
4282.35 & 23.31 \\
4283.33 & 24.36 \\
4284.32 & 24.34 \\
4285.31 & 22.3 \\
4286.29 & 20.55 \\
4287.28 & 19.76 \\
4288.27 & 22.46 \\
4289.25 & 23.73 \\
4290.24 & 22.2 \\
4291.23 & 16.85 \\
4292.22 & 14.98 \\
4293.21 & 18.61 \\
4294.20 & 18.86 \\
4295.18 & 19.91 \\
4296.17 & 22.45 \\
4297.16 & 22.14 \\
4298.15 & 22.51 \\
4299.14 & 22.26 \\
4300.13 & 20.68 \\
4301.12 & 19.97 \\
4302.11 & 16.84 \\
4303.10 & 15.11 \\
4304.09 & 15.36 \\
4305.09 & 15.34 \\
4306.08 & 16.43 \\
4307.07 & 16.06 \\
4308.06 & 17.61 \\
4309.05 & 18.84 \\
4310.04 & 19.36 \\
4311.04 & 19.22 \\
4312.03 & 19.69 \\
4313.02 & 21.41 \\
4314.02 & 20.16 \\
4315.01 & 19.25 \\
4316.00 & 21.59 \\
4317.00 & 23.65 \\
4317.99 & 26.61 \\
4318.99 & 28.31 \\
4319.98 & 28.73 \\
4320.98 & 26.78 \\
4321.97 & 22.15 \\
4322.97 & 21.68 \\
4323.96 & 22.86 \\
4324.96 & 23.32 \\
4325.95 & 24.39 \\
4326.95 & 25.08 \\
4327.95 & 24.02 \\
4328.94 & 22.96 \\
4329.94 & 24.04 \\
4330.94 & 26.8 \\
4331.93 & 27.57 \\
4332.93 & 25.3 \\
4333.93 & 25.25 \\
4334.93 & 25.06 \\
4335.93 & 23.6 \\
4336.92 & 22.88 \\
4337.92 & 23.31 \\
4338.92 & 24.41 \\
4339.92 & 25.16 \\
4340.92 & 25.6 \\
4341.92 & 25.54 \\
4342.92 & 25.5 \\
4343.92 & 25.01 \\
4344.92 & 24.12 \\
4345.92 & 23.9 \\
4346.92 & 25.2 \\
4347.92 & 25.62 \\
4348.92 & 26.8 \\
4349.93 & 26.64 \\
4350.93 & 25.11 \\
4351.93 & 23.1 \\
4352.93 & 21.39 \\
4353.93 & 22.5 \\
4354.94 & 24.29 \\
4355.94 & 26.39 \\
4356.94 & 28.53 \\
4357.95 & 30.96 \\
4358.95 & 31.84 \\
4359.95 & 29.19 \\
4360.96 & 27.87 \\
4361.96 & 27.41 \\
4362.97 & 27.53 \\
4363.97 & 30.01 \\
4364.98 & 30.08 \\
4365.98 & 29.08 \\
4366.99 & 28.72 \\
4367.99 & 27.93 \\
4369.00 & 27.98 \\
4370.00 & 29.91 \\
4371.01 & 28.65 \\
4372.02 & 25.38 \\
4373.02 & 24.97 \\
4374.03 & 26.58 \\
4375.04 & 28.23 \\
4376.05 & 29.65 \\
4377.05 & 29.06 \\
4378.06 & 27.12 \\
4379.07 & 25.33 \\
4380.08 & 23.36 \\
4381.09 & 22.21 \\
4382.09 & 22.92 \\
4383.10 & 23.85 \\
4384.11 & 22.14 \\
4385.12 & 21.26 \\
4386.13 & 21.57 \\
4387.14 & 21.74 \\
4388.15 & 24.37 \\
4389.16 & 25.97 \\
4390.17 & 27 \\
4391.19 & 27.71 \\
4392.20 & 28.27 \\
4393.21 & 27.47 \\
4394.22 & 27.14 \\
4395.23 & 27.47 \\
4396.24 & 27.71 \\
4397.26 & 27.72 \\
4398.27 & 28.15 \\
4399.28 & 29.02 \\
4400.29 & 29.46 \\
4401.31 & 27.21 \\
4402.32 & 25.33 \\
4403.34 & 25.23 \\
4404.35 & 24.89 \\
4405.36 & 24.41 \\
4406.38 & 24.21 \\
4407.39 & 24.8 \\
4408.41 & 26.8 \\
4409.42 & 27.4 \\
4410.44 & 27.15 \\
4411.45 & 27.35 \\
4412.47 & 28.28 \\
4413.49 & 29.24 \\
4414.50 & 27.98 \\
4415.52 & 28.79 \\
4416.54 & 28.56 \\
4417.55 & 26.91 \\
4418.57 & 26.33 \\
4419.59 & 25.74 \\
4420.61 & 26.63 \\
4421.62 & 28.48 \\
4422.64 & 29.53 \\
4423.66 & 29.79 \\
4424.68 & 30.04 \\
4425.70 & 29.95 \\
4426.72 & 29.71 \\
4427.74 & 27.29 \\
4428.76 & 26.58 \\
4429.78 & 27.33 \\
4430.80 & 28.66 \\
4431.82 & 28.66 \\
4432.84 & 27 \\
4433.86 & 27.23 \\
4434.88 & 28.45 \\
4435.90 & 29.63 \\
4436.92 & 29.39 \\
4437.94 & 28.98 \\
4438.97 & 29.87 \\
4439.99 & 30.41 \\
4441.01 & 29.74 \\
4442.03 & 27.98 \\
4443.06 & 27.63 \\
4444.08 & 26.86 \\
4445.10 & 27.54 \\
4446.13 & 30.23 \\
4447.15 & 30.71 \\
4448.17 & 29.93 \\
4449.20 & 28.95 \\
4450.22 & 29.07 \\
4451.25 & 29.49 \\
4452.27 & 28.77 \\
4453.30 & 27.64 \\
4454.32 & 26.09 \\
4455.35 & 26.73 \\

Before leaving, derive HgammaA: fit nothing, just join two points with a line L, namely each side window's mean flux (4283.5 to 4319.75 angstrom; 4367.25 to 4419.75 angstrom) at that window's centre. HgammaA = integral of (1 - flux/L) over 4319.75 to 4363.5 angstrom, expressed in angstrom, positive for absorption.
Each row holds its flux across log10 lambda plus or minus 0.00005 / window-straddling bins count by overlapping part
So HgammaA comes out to -4.55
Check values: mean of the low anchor 20.3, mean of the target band 25.3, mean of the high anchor 26.4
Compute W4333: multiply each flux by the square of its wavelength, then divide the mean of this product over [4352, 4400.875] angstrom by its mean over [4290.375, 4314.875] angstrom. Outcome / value 1.47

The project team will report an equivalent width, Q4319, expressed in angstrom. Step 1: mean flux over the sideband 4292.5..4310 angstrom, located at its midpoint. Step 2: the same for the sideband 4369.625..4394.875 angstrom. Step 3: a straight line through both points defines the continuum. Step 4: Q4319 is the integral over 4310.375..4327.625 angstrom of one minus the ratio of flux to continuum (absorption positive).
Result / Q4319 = -2.49 angstrom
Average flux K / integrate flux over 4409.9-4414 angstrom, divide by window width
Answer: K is 28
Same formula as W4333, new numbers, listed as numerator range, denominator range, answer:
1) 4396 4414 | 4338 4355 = 1.12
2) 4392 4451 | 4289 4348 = 1.32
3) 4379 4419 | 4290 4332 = 1.28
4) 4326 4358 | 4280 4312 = 1.29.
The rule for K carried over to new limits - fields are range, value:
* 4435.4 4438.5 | 29.3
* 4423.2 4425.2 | 29.9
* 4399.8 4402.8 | 27.3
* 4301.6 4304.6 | 15.8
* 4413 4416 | 28.7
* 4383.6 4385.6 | 21.7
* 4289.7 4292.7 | 18.1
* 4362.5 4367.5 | 29.1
